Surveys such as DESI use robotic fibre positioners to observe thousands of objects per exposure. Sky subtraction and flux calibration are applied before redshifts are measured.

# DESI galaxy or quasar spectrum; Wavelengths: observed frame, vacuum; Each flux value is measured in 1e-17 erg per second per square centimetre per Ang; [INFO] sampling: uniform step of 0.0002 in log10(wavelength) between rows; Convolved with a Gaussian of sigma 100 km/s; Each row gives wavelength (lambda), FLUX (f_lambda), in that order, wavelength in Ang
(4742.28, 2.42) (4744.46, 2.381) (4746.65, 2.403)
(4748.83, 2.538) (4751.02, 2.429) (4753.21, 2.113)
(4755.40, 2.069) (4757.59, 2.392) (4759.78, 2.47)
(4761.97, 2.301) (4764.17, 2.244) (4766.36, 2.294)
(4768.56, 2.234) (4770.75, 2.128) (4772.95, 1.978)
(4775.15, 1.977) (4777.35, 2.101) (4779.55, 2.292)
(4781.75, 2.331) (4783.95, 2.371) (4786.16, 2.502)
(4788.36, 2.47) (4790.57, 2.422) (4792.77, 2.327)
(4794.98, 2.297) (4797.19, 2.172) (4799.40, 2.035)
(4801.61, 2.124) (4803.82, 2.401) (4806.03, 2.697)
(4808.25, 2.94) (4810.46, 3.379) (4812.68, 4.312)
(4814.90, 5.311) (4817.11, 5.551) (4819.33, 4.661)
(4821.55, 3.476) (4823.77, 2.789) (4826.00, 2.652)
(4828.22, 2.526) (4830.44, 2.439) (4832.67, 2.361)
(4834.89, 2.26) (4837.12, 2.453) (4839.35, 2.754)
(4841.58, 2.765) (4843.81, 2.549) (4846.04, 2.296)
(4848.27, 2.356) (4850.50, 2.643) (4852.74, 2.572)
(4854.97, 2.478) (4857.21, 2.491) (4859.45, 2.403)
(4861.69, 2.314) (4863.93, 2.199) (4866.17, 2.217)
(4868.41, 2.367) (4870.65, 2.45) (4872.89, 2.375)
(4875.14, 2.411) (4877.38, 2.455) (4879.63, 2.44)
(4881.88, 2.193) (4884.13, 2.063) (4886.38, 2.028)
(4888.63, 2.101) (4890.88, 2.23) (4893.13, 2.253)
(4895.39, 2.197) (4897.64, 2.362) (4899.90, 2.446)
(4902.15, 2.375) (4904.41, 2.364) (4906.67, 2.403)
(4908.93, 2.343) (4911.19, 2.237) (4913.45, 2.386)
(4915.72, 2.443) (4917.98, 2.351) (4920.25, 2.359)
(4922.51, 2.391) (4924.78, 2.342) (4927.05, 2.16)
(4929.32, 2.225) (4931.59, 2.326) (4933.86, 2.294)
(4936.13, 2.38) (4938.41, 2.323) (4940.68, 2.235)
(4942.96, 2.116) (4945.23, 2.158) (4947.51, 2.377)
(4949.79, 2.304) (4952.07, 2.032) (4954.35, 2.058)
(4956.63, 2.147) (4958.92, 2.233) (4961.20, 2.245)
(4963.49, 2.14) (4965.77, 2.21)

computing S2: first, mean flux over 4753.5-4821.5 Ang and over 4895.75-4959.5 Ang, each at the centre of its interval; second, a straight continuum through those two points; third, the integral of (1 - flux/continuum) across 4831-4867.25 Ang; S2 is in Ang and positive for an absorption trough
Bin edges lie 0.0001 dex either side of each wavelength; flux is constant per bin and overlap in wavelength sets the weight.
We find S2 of 1.1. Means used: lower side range 2.7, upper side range 2.29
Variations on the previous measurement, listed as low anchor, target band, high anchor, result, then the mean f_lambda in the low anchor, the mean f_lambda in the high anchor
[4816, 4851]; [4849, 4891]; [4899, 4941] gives 5.2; 2.91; 2.34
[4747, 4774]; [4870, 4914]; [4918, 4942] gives -0.1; 2.27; 2.3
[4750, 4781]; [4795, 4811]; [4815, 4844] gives 1.5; 2.22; 3.11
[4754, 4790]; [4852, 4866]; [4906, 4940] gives -0.6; 2.26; 2.33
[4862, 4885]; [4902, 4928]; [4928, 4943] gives -0.6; 2.32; 2.28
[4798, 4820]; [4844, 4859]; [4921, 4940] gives 3.0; 3.5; 2.31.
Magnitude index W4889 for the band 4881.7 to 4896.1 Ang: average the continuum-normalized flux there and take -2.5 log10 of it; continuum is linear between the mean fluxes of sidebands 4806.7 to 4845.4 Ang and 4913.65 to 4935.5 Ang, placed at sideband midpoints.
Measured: 0.23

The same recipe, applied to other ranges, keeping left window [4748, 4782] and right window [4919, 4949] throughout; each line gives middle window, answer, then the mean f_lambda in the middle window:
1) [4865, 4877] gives -0.049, 2.37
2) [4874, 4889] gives 0.011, 2.25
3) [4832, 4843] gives -0.122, 2.53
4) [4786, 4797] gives -0.062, 2.38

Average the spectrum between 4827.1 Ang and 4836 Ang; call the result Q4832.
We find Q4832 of 2.4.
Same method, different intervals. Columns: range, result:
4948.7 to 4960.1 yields 2.15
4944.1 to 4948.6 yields 2.27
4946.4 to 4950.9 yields 2.34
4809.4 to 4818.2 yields 4.64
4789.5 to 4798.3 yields 2.3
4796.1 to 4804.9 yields 2.18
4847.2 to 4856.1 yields 2.51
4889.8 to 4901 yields 2.3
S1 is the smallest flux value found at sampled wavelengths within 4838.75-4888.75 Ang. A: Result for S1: 2.028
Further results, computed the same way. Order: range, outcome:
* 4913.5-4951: 2.116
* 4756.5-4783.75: 1.977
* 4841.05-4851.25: 2.296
